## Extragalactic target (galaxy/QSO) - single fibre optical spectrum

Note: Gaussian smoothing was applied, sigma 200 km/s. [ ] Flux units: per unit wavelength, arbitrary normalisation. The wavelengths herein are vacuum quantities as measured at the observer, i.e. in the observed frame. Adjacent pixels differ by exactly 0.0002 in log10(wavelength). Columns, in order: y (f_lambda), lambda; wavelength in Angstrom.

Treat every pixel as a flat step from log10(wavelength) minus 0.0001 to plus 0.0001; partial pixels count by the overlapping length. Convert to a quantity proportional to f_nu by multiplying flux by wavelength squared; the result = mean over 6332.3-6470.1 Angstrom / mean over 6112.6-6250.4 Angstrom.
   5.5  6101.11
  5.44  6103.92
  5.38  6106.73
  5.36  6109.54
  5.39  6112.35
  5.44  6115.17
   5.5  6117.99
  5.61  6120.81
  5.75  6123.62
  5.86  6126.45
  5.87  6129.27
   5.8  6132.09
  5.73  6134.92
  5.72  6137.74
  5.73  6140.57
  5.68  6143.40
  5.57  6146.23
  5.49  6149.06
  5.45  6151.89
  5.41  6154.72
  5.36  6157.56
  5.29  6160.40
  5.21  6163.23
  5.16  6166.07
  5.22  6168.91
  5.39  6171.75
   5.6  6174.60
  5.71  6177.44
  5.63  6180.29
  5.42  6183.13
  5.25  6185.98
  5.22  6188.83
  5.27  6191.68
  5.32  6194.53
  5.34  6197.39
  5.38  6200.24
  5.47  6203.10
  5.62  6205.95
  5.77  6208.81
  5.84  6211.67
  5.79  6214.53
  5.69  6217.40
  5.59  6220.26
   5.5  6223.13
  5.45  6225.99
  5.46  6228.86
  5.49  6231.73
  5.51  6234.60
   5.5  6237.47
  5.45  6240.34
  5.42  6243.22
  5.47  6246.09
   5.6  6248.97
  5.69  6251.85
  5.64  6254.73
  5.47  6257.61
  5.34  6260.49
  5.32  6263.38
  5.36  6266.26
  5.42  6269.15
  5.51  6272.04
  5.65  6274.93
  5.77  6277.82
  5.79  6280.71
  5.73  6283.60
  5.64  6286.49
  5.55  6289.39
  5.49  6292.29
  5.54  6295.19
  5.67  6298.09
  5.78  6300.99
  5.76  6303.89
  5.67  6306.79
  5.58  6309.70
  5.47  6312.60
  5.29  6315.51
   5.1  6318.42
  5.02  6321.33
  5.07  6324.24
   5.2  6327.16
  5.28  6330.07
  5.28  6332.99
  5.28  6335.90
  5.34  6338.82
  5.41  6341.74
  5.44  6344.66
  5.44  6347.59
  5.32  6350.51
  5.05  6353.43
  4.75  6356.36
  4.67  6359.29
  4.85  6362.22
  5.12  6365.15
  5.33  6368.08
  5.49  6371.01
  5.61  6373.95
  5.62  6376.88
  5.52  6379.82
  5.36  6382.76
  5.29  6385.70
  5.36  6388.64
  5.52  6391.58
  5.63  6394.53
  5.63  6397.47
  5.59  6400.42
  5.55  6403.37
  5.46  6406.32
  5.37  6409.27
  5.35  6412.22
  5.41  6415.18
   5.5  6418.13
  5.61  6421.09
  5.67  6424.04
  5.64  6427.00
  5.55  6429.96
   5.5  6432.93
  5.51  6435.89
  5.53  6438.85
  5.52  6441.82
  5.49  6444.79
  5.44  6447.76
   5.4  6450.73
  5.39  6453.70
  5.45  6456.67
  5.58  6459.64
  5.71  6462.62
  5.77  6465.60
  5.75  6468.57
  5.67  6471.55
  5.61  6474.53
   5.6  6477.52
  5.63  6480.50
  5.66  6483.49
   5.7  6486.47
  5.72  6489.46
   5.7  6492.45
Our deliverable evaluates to 1.06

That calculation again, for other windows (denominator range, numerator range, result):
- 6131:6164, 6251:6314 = 1.05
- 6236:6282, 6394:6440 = 1.05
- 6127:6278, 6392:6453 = 1.07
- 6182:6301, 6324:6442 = 1.02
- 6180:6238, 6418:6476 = 1.09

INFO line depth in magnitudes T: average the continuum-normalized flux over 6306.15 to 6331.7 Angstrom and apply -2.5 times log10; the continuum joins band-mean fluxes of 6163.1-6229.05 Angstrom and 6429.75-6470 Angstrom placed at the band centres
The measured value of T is 0.04 mag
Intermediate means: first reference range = 5.48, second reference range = 5.54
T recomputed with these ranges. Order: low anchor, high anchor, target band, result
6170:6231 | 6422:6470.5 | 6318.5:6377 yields 0.06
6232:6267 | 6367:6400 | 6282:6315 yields -0.03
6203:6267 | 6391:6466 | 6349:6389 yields 0.06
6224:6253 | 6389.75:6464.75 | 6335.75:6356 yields 0.04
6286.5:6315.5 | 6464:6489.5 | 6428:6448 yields 0.03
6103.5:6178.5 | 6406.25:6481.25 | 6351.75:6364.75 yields 0.14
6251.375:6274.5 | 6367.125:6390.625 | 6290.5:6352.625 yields 0.01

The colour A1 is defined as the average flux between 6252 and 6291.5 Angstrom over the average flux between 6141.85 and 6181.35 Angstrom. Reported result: 1.0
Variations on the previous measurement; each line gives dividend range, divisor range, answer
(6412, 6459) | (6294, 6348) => 1.02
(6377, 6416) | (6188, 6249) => 0.99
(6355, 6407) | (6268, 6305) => 0.95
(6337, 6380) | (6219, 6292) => 0.95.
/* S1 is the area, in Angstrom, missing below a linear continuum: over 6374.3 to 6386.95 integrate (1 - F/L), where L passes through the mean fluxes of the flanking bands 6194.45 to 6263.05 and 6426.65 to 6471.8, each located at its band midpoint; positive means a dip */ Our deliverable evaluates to 0.19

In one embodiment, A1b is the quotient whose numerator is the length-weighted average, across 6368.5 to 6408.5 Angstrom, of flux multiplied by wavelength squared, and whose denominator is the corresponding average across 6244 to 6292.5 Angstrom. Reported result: 1.03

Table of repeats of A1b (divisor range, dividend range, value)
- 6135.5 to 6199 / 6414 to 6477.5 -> 1.12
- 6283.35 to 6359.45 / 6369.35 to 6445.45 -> 1.05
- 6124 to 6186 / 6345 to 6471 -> 1.07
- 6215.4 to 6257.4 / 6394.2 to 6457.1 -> 1.06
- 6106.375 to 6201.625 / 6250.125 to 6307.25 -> 1.06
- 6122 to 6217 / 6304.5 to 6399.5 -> 1.02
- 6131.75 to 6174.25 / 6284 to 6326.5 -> 1.05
